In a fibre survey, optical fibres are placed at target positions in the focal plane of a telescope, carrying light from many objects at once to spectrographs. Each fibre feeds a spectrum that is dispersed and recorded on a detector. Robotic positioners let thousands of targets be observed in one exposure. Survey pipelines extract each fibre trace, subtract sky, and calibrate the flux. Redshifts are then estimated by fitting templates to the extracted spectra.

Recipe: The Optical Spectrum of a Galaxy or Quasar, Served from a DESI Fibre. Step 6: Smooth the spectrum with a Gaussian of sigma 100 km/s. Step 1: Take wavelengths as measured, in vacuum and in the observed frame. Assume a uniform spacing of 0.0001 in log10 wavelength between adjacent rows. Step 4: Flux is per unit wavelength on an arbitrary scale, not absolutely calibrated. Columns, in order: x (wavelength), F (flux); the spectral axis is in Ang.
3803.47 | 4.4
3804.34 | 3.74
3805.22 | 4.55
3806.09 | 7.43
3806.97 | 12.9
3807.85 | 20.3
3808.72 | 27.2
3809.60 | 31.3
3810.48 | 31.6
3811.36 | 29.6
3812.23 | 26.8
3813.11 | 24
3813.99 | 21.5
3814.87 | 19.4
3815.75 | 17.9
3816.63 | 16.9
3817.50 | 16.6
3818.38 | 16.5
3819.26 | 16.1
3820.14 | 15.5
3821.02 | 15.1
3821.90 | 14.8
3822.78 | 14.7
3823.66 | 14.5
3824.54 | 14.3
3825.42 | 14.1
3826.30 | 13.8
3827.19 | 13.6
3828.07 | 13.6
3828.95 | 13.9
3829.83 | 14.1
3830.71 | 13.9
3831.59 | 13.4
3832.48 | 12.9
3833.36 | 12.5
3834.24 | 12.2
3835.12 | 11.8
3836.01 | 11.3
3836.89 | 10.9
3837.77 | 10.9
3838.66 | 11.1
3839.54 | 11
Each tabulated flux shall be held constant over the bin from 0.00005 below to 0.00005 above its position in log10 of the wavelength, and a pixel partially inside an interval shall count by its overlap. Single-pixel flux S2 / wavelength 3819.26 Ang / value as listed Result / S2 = 16.1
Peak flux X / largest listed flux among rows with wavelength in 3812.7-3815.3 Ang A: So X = 24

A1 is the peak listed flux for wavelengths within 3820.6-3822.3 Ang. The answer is 15.1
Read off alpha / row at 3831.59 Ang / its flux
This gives 13.4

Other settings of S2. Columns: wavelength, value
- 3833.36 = 12.5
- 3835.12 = 11.8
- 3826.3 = 13.8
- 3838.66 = 11.1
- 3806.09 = 7.43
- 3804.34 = 3.74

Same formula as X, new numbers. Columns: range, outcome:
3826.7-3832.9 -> 14.1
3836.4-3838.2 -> 10.9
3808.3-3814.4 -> 31.6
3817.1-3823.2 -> 16.6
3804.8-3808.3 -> 20.3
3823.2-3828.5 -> 14.5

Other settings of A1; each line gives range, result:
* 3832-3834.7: 12.9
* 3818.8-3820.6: 16.1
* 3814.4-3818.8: 19.4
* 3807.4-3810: 31.3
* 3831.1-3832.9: 13.4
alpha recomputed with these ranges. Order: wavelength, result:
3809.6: 31.3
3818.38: 16.5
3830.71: 13.9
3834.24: 12.2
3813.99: 21.5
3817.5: 16.6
